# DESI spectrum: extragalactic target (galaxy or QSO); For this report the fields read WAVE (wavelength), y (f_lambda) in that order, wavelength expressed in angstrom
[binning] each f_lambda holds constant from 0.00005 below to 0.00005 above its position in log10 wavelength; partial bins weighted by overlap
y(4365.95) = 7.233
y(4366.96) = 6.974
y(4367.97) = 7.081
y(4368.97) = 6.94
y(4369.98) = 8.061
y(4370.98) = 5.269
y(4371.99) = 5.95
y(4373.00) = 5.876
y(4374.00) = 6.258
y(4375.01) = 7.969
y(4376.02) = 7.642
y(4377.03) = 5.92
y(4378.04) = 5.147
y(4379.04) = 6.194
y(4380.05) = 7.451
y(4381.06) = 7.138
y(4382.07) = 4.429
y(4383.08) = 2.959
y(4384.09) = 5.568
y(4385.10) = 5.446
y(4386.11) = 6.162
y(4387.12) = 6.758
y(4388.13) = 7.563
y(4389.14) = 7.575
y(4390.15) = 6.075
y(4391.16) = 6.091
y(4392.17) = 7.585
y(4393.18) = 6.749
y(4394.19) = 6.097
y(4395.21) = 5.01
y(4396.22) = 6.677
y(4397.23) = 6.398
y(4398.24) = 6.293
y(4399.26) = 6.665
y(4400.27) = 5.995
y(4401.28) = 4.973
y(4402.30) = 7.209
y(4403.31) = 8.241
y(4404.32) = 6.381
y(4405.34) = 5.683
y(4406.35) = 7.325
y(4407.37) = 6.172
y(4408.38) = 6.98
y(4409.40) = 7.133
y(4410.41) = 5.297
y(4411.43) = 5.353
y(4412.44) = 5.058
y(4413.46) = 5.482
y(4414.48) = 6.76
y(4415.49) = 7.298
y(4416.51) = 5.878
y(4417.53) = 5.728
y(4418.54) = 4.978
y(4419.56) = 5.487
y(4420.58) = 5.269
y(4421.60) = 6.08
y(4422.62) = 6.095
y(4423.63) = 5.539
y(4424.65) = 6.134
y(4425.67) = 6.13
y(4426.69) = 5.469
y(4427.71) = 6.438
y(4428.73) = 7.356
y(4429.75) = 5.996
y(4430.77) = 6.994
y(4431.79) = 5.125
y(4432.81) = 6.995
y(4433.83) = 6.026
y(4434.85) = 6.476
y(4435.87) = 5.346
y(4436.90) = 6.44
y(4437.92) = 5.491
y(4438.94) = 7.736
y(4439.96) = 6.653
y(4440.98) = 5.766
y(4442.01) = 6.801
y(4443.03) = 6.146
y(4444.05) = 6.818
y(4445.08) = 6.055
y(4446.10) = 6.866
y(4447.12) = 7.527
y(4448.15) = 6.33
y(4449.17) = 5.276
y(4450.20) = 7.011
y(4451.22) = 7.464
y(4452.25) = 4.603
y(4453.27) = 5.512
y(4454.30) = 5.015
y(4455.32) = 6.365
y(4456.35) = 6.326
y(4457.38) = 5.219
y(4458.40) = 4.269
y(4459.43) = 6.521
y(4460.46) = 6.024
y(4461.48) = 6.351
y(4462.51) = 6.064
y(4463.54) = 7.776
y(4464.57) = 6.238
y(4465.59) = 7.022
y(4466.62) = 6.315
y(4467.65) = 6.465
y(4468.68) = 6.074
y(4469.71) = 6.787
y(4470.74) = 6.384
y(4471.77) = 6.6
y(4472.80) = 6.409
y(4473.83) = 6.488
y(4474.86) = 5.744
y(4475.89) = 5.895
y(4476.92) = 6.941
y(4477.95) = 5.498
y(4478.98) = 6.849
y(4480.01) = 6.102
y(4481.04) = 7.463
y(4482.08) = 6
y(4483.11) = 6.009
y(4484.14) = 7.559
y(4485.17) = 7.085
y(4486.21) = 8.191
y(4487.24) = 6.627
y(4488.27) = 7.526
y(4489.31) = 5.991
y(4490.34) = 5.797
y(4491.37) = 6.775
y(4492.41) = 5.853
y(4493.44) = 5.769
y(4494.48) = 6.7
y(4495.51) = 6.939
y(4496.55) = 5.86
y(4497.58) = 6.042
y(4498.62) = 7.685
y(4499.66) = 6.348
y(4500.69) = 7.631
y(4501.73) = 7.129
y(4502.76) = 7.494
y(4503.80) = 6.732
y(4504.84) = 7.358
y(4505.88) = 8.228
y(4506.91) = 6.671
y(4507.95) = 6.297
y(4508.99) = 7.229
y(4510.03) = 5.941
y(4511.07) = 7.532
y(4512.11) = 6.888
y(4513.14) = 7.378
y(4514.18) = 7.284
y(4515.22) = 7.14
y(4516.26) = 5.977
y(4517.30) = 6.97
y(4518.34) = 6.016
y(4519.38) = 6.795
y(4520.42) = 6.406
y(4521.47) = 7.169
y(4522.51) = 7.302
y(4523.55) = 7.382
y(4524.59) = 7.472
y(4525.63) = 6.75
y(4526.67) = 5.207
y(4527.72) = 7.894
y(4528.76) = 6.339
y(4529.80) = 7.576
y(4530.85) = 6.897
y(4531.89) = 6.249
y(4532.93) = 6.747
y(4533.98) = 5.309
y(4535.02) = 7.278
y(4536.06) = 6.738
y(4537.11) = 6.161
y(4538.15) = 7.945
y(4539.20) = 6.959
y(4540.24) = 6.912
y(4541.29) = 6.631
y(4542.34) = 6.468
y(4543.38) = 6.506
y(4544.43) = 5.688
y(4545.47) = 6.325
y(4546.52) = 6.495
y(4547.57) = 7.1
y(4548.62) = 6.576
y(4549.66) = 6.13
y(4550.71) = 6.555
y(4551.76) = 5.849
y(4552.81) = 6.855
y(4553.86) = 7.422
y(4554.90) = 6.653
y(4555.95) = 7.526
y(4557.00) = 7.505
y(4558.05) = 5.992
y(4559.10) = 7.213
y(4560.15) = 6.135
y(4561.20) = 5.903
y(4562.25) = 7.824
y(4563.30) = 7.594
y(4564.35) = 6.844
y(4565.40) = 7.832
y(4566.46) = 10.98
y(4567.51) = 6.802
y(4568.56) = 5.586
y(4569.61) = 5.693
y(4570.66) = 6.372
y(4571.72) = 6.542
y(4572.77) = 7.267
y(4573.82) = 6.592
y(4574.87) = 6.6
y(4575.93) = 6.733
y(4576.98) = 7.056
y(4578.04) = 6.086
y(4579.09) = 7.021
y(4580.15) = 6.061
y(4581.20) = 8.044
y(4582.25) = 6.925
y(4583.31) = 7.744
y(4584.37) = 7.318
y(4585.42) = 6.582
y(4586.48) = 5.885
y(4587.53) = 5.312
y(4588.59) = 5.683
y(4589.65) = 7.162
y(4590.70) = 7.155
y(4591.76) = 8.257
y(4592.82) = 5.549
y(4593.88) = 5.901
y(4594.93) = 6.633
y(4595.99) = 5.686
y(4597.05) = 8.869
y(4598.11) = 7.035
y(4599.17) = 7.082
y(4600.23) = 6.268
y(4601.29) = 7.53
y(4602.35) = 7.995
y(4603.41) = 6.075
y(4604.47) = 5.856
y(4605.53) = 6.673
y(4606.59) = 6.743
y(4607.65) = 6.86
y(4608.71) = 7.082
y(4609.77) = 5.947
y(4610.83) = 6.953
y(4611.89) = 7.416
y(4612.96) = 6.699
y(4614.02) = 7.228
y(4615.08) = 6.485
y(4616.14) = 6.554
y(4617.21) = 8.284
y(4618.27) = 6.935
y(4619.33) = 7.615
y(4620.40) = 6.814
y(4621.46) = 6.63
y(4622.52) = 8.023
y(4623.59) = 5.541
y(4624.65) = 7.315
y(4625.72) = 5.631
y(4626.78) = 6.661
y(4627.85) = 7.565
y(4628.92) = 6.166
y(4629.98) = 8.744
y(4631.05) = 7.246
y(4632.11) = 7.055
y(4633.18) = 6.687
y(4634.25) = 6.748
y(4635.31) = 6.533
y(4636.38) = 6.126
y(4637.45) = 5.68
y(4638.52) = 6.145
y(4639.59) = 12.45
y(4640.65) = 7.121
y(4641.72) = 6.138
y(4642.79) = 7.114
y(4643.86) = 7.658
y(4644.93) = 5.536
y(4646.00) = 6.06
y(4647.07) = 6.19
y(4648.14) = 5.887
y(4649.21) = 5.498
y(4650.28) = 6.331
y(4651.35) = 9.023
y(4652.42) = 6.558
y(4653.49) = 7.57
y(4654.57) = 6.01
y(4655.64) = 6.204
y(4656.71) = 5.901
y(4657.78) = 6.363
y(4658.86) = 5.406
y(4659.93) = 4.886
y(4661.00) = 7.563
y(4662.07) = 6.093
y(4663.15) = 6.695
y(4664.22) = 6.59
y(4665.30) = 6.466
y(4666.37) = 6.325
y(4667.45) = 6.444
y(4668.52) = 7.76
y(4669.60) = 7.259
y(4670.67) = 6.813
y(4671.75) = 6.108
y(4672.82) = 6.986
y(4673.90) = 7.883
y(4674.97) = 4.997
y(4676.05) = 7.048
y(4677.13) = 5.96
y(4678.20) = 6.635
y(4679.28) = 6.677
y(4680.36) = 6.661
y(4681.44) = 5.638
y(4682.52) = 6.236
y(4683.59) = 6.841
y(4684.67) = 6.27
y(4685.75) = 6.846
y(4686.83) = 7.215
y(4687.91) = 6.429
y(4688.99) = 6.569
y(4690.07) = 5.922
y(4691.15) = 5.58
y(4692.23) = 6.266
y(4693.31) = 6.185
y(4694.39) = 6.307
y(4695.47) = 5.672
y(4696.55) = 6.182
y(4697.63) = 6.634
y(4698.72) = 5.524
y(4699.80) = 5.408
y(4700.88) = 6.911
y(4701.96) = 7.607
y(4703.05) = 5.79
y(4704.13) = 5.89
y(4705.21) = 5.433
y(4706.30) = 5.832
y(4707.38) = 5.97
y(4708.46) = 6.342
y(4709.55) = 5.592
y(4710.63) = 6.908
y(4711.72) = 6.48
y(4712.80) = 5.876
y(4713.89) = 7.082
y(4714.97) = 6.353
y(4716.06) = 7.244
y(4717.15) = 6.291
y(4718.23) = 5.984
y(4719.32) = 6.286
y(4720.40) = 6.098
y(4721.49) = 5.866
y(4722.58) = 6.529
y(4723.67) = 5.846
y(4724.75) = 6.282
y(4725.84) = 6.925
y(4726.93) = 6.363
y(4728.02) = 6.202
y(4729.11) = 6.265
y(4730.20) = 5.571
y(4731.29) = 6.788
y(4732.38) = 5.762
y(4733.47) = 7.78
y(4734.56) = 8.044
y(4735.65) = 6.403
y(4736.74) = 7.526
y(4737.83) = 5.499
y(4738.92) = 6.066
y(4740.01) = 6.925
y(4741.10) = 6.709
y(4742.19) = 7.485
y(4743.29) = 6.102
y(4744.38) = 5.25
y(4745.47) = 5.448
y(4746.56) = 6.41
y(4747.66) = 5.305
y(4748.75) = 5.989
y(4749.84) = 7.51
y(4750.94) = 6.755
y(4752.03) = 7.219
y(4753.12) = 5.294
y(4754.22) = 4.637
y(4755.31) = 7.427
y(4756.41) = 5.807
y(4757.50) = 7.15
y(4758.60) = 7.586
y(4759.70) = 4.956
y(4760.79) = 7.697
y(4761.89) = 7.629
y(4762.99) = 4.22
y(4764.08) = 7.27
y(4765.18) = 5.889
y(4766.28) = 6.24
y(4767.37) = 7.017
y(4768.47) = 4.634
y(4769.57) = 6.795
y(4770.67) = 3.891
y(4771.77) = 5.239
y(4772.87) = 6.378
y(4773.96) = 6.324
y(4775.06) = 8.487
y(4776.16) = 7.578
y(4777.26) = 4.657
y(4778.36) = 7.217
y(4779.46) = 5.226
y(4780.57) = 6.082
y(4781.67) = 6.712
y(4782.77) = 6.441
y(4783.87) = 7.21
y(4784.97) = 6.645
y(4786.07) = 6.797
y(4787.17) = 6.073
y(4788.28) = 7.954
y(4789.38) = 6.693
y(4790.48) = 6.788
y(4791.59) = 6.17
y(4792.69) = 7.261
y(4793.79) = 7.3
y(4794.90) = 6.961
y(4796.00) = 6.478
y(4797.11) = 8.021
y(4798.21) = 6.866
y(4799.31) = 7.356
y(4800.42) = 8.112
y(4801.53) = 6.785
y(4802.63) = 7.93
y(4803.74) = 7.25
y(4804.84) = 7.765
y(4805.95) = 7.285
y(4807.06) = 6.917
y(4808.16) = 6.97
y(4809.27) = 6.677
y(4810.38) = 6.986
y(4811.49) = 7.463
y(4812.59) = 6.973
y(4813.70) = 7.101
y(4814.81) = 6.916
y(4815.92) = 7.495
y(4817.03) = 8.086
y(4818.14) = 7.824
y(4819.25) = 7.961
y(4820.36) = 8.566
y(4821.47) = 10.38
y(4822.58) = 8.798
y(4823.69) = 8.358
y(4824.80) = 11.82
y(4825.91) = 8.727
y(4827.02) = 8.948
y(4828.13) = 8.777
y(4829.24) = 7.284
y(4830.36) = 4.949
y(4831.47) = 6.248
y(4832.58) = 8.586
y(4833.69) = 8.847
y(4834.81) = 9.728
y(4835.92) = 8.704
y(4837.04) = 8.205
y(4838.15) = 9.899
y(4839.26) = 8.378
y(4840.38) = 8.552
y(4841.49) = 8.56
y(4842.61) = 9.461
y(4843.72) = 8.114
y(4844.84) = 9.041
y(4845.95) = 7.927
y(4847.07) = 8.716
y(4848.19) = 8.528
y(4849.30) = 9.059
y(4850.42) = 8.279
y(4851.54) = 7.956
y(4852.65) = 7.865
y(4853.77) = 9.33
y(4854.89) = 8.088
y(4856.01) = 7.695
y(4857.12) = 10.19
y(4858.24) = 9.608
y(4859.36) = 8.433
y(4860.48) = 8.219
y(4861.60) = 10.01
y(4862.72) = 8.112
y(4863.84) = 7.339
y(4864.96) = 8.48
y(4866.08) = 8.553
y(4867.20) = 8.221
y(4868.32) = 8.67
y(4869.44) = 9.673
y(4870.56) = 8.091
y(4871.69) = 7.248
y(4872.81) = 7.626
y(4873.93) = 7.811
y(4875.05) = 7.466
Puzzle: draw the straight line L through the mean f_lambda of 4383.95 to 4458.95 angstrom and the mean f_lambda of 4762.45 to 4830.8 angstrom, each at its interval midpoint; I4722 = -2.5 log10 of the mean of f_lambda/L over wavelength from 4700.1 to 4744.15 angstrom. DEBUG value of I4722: 0.08 mag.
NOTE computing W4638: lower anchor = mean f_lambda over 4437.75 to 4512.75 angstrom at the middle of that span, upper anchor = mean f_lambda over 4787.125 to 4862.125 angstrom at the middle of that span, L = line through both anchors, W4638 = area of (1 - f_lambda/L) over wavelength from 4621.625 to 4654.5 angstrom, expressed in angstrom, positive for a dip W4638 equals 1.5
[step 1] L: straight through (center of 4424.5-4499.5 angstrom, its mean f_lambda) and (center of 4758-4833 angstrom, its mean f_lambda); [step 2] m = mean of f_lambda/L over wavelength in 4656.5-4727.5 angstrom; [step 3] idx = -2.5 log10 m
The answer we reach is 0.085 mag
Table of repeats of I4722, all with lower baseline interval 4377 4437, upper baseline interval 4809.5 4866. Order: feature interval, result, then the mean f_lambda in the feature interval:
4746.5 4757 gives 0.26 mag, 6.23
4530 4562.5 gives 0.03 mag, 6.66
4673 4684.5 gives 0.17 mag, 6.47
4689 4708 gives 0.25 mag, 6.08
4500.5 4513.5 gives -0.07 mag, 7.1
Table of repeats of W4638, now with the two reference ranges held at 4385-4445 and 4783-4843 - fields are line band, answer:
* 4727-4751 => 3.3 angstrom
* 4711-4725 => 2.0 angstrom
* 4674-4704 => 4.0 angstrom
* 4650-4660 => 0.9 angstrom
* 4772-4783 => 1.6 angstrom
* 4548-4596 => 0.5 angstrom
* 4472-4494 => 0.1 angstrom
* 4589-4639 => 1.2 angstrom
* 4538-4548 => 0.1 angstrom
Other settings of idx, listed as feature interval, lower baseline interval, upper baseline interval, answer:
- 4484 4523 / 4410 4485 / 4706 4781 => -0.10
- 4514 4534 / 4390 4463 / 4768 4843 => -0.04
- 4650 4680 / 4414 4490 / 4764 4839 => 0.05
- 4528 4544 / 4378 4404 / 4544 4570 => 0.01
